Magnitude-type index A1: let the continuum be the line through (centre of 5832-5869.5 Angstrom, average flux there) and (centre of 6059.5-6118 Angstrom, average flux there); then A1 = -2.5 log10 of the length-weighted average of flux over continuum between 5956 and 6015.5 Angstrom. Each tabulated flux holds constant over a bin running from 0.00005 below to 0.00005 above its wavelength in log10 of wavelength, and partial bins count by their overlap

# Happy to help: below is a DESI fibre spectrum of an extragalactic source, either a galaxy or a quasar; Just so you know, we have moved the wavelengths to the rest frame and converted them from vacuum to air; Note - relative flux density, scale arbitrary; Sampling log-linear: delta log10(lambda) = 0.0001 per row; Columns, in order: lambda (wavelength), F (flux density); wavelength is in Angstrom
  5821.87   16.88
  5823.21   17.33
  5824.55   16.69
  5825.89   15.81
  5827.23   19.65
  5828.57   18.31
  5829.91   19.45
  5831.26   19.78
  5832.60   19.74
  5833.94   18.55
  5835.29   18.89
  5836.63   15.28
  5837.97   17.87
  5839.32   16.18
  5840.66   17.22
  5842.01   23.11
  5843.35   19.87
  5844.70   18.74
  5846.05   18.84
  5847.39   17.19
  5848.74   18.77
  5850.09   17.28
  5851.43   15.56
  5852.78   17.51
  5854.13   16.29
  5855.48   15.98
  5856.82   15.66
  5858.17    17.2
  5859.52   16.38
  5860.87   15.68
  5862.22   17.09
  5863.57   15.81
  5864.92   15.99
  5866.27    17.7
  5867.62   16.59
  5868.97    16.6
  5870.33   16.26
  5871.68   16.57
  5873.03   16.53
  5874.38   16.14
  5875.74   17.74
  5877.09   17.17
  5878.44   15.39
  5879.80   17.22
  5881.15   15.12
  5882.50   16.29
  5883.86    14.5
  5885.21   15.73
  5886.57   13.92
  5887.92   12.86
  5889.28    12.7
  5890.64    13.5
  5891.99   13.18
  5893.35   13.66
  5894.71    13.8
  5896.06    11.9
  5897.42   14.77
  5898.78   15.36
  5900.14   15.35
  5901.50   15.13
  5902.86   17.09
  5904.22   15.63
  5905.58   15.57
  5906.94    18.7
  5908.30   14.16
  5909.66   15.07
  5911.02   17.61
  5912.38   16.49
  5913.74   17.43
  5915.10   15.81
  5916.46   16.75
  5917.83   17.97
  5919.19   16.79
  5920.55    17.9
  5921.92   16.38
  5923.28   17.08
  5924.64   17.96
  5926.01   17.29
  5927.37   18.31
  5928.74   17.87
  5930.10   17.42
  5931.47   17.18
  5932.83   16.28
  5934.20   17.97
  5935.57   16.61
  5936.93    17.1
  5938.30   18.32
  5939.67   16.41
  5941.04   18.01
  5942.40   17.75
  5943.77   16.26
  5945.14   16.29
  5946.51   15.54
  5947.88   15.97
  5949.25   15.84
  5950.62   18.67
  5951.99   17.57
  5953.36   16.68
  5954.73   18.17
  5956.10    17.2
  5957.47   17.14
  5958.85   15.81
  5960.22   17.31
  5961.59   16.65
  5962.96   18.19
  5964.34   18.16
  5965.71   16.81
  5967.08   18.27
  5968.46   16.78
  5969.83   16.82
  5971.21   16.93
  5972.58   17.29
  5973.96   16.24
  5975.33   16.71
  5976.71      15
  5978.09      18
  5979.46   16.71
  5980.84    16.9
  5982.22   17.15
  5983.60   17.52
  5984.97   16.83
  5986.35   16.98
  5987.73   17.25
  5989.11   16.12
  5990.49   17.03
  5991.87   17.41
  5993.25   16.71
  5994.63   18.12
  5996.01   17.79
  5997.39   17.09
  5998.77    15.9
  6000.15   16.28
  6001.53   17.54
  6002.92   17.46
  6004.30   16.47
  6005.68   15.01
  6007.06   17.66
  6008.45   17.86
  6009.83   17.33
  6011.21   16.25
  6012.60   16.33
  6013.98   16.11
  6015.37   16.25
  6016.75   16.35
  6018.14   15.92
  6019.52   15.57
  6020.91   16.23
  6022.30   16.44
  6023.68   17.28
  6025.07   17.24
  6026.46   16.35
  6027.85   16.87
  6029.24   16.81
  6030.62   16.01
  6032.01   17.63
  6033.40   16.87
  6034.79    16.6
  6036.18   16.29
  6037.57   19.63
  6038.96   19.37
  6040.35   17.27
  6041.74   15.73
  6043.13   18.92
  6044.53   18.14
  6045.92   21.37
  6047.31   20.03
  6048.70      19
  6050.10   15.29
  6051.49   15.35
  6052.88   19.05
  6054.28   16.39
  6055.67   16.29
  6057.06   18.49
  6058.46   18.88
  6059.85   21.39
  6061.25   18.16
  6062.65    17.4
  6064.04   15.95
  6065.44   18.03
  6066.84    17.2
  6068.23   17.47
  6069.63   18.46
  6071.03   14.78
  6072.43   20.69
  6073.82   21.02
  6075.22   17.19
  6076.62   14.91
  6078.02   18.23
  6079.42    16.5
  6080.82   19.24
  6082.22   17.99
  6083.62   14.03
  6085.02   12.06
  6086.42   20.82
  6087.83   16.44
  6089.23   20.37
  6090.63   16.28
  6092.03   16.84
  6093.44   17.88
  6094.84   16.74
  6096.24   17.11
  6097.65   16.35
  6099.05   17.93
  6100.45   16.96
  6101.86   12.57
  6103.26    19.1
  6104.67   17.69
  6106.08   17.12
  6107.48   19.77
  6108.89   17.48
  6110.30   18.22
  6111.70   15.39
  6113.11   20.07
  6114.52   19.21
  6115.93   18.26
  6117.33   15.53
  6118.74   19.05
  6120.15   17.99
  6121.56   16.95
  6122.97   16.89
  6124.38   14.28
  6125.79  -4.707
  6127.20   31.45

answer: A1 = 0.032 mag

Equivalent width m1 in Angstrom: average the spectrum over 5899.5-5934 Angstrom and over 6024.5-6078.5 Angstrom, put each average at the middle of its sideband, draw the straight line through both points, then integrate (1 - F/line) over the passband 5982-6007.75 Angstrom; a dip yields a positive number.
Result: 0.54 Angstrom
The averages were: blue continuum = 16.8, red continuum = 17.7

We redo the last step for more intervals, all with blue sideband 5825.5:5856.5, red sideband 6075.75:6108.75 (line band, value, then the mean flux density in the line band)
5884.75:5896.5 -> 2.9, 13.5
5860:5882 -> 1.8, 16.5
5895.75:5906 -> 1.5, 15.2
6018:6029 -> 0.5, 16.5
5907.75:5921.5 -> 0.9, 16.6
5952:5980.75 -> 0.9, 17.1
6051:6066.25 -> -0.5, 17.8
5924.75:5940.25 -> 0.3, 17.4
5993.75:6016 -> 0.8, 16.8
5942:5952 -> 0.6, 16.6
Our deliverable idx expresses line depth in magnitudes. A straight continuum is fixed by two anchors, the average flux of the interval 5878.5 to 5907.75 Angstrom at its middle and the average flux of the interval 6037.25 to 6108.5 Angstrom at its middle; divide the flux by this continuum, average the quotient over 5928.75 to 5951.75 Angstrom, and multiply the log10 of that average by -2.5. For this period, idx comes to -0.10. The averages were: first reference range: 14.9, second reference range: 17.6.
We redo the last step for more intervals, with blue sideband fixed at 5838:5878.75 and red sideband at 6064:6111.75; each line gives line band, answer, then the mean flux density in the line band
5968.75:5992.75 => 0.02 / 16.9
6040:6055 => -0.04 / 17.9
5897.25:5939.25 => 0.03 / 16.8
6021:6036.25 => 0.03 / 16.8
